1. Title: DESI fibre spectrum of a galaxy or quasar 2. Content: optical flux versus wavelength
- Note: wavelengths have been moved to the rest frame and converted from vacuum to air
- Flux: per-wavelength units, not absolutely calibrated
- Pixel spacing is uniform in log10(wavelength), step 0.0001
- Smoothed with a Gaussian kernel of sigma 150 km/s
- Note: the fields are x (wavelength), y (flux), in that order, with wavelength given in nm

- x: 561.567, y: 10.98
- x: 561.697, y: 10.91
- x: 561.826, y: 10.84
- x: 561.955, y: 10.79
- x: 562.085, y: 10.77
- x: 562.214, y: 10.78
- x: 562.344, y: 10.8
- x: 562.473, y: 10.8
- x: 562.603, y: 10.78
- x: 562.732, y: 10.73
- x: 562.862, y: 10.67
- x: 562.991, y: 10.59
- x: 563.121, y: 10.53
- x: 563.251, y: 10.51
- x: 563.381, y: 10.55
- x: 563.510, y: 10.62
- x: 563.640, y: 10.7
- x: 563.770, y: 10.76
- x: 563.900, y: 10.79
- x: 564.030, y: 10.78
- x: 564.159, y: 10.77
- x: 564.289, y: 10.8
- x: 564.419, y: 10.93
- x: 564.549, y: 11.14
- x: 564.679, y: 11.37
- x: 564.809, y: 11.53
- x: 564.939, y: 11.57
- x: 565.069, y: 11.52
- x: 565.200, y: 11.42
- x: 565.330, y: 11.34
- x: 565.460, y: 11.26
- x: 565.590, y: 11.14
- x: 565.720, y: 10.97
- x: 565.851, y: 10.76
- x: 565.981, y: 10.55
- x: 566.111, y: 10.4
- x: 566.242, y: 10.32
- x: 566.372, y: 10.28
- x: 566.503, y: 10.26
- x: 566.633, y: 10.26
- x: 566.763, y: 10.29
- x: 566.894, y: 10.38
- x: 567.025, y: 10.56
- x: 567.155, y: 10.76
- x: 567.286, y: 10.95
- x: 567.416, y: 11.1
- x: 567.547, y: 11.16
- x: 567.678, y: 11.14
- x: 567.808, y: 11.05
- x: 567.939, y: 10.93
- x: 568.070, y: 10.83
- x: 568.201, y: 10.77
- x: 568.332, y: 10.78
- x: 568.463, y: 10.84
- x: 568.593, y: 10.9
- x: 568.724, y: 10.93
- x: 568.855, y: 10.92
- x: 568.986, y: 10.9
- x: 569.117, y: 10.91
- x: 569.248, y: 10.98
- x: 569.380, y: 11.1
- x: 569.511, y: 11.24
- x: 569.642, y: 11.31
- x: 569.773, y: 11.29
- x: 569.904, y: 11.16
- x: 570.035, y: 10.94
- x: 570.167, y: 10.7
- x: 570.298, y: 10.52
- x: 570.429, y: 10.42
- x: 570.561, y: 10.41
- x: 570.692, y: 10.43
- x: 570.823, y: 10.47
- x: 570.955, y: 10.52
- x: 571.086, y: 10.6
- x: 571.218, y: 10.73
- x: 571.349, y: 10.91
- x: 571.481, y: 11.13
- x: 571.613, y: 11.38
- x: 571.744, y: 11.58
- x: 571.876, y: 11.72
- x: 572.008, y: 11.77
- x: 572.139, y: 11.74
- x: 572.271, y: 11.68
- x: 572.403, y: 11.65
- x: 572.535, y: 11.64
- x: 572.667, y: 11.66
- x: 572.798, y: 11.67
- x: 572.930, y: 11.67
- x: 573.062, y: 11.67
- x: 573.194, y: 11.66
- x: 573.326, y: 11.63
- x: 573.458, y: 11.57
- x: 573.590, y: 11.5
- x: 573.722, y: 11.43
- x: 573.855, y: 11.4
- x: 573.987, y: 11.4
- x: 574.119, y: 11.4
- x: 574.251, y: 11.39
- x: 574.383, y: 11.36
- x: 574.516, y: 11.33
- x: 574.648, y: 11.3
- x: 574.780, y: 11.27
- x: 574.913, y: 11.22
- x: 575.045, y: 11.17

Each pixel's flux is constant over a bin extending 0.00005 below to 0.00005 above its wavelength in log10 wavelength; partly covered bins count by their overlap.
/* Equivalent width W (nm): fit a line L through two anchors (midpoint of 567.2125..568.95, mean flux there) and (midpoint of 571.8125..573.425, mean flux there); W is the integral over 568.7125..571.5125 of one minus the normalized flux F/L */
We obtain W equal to 0.11 nm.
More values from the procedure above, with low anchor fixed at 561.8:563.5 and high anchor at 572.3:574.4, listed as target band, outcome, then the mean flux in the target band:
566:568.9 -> 0.10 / 10.7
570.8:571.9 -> 0.04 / 11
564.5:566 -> -0.05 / 11.2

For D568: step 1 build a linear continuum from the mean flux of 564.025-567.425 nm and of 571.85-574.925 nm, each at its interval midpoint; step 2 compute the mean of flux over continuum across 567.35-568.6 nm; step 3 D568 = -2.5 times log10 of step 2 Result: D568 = 0.01 mag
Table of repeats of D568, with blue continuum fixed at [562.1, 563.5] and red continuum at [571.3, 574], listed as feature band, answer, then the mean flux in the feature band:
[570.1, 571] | 0.087 mag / 10.5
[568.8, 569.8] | 0.018 mag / 11.1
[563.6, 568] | 0.006 mag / 10.9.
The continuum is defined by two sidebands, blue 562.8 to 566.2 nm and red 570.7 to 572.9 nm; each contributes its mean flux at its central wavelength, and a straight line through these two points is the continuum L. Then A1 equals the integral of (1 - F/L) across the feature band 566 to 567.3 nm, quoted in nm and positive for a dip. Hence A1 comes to 0.070 nm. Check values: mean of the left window 10.9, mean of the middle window 10.4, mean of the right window 11.3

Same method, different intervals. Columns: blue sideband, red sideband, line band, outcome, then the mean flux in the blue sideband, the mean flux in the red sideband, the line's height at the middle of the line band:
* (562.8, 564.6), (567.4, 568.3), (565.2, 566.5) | 0.01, 10.7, 11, 10.9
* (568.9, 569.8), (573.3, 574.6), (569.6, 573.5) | 0.02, 11.1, 11.4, 11.3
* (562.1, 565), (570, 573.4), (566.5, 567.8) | 0.03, 10.8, 11.2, 11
